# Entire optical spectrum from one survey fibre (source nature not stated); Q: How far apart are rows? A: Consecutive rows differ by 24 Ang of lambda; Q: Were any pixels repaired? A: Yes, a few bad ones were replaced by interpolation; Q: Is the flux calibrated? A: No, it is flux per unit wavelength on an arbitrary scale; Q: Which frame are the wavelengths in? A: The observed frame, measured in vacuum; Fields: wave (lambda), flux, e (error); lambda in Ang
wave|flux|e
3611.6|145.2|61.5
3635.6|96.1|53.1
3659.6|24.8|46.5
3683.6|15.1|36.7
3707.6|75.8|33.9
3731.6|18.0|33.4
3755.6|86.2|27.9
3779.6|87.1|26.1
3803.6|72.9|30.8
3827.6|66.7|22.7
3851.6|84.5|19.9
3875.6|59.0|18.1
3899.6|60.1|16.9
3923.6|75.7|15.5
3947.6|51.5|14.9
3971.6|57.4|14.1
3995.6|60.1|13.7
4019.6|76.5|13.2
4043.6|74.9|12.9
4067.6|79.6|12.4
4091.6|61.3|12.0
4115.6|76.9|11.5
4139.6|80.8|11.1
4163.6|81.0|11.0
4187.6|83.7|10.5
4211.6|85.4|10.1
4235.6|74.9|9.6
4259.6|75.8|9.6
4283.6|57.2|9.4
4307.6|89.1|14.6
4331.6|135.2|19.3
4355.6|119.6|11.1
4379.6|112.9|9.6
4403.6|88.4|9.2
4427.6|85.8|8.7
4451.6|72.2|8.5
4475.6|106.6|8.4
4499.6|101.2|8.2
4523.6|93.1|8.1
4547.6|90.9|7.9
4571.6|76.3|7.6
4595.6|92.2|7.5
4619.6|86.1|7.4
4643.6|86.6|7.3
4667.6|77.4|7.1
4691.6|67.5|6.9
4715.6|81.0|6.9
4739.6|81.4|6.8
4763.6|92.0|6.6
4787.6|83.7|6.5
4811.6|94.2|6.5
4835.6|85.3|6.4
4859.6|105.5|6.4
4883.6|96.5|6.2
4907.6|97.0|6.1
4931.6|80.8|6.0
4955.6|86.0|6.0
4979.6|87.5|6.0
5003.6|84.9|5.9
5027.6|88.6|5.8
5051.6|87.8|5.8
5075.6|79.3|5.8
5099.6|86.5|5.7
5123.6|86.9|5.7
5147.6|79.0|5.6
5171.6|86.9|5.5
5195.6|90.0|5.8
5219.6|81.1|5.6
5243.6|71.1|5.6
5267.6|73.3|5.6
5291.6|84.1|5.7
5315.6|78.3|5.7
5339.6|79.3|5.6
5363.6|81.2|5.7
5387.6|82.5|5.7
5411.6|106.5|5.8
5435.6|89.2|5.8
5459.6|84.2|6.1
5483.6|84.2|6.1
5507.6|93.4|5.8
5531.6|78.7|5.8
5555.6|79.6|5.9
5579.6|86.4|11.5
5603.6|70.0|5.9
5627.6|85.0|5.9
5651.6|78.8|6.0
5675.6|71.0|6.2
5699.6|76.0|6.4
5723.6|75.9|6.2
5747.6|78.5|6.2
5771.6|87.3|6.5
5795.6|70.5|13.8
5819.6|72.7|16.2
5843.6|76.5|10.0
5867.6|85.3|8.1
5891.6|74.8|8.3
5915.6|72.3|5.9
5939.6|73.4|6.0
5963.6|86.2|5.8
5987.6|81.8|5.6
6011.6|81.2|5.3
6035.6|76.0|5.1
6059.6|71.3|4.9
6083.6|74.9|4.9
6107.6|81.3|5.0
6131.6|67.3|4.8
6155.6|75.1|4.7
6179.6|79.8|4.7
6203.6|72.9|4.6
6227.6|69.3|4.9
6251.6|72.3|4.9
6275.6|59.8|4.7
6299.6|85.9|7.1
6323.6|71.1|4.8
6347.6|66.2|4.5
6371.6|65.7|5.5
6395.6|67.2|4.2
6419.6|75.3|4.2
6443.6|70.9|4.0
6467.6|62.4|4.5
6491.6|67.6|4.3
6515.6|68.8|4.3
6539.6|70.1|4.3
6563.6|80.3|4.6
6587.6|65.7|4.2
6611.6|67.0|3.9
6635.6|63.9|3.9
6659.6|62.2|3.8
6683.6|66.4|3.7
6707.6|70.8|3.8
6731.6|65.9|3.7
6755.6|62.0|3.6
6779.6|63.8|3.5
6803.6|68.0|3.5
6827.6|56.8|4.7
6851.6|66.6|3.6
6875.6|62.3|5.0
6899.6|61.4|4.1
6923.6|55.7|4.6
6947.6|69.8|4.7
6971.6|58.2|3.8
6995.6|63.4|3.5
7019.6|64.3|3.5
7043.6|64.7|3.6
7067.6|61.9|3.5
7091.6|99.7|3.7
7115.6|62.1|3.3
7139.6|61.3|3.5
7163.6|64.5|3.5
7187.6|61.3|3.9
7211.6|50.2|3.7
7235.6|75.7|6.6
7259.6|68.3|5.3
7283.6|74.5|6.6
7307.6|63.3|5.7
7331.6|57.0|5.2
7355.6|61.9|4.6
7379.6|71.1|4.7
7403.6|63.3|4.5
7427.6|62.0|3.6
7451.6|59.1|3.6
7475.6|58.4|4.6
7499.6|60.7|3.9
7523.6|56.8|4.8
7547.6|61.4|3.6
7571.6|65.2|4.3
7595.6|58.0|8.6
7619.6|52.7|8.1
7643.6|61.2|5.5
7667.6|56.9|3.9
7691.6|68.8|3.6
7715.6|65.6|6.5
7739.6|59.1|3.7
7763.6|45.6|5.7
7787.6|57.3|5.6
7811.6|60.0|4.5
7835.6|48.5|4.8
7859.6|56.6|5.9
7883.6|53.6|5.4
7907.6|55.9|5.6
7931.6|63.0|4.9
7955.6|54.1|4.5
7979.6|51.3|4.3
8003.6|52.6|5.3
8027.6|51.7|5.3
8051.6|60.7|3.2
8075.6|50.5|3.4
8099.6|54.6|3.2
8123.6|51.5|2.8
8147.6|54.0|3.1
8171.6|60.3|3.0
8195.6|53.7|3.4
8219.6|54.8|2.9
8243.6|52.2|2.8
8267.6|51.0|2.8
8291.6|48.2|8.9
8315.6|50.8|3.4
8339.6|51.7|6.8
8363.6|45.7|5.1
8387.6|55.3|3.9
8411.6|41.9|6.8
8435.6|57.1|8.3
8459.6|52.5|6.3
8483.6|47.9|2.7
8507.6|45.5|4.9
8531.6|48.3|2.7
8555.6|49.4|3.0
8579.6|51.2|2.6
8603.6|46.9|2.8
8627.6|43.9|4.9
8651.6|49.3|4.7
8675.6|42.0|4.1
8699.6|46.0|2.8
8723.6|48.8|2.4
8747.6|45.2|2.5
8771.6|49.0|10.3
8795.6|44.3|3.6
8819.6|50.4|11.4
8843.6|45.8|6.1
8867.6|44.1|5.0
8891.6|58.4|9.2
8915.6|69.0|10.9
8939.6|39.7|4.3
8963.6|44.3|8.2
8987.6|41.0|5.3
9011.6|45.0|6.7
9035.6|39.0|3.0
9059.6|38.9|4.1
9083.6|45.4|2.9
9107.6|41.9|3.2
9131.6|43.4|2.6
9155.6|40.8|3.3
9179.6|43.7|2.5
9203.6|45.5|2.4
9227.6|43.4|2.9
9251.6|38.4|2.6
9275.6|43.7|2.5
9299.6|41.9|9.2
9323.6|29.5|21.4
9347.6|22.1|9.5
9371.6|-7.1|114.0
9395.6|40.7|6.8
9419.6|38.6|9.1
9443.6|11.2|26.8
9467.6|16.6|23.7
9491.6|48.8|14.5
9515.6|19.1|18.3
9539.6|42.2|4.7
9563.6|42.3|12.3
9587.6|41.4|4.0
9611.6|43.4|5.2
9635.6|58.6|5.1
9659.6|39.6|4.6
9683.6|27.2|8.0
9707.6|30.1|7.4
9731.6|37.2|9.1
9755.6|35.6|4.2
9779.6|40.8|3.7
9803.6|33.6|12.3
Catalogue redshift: 0.08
